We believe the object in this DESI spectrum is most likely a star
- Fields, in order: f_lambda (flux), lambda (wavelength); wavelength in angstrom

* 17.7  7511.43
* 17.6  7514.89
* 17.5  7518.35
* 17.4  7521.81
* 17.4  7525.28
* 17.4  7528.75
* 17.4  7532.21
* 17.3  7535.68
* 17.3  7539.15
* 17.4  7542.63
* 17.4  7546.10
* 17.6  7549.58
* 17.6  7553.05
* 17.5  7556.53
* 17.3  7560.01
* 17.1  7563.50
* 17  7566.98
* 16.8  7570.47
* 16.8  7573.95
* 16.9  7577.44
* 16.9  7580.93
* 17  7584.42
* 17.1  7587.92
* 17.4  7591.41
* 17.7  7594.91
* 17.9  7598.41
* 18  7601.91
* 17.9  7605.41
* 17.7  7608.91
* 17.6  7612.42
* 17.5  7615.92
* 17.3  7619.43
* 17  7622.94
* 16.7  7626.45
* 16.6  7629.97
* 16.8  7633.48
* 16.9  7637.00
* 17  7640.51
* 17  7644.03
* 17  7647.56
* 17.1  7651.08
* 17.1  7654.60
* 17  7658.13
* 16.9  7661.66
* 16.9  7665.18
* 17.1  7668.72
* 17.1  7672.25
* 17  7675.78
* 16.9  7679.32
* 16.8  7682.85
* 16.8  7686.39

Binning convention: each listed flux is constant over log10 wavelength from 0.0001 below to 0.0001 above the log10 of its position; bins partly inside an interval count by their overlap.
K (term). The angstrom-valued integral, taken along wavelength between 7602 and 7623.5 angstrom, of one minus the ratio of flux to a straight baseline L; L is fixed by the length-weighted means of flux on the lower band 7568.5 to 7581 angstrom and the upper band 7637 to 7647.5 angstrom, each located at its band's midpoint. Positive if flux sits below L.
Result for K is -0.8 angstrom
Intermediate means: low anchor 16.8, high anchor 17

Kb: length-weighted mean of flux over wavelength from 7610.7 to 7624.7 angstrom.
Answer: 17.4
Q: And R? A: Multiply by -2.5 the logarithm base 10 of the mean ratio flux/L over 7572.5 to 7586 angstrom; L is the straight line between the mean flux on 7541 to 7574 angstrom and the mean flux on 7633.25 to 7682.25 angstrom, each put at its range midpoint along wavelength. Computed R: 0.02 mag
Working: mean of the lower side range 17.3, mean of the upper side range 17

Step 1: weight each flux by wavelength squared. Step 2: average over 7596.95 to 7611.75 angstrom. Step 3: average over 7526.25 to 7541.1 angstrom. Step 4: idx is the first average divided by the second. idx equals 1.05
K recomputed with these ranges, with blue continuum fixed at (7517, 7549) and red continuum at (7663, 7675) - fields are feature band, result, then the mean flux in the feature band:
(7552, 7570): 0.1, 17.2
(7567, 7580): 0.3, 16.9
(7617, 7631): 0.2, 16.9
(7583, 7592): 0.1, 17.1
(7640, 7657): 0.0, 17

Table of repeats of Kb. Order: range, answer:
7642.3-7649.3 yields 17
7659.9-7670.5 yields 17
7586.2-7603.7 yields 17.6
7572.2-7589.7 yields 16.9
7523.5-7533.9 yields 17.4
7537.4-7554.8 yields 17.5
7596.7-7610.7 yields 17.9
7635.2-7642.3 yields 17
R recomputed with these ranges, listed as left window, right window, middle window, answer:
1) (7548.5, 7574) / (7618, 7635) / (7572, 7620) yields -0.02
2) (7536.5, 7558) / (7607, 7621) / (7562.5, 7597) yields 0.03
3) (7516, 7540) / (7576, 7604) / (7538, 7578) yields 0.01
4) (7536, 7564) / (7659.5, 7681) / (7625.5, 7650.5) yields 0.01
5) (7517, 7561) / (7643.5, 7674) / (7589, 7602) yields -0.03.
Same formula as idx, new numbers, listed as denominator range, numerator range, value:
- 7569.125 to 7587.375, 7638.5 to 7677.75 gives 1.03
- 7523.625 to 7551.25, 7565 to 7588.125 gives 0.98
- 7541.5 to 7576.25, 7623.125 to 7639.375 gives 0.99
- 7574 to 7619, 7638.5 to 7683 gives 0.99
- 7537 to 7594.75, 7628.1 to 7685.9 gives 1.01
